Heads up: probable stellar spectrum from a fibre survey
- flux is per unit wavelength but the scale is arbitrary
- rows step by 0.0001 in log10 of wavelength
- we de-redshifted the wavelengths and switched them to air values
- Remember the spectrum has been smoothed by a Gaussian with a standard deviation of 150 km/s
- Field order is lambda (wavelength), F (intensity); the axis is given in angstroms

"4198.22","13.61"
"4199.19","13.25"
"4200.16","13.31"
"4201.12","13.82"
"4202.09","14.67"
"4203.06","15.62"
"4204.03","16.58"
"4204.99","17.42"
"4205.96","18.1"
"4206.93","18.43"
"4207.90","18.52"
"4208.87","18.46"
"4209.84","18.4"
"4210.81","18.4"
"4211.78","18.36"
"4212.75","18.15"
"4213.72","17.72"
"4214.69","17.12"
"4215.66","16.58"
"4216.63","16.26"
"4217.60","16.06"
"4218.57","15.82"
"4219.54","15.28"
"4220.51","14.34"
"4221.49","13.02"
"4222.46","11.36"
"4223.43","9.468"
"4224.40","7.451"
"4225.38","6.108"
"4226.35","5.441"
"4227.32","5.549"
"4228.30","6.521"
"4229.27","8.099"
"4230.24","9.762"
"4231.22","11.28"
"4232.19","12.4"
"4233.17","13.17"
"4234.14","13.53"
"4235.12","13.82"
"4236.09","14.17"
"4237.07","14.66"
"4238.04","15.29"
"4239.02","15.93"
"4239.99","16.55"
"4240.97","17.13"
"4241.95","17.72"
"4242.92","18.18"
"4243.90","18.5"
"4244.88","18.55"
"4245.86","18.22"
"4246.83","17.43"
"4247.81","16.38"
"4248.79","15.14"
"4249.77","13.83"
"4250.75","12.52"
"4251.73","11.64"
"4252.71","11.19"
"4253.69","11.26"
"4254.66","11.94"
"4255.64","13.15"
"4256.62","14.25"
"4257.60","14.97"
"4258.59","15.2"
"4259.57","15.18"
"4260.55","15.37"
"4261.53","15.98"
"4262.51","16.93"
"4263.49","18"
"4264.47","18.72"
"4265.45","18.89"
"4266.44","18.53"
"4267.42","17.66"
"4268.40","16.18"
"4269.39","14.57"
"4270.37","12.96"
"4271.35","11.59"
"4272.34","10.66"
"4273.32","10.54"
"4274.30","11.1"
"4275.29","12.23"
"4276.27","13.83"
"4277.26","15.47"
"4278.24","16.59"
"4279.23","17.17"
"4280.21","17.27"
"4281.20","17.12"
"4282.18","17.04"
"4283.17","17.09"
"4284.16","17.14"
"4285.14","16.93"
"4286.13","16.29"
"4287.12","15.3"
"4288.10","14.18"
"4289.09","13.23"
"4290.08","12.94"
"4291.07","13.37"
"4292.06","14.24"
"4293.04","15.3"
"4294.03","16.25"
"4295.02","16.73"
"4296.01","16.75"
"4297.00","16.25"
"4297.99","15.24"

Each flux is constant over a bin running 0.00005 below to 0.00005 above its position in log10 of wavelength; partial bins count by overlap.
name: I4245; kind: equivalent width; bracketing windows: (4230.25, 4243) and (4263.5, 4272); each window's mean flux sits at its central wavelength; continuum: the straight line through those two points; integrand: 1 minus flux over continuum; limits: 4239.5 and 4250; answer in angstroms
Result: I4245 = -1.5 angstroms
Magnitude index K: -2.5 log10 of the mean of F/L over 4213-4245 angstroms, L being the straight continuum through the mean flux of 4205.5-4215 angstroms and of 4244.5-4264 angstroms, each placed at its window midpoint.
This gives 0.24 mag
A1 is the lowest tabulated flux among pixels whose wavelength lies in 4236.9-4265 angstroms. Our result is 11.19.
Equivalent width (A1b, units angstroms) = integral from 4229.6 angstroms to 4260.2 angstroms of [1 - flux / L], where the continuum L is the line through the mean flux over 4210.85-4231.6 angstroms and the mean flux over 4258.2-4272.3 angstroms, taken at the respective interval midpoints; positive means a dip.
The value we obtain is -0.52 angstroms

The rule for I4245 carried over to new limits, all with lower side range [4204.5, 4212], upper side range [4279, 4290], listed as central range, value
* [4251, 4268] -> 1.61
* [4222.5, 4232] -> 5.18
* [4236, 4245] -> 0.33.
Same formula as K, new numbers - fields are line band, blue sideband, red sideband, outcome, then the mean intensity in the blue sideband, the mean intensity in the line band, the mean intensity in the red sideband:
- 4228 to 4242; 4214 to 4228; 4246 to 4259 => -0.03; 12.1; 13.3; 13.9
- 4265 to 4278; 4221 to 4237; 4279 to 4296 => 0.00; 10.2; 14.2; 15.7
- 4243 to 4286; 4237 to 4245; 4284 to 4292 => 0.04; 17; 15.3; 14.8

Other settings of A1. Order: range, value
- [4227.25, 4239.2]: 5.549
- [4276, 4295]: 12.94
